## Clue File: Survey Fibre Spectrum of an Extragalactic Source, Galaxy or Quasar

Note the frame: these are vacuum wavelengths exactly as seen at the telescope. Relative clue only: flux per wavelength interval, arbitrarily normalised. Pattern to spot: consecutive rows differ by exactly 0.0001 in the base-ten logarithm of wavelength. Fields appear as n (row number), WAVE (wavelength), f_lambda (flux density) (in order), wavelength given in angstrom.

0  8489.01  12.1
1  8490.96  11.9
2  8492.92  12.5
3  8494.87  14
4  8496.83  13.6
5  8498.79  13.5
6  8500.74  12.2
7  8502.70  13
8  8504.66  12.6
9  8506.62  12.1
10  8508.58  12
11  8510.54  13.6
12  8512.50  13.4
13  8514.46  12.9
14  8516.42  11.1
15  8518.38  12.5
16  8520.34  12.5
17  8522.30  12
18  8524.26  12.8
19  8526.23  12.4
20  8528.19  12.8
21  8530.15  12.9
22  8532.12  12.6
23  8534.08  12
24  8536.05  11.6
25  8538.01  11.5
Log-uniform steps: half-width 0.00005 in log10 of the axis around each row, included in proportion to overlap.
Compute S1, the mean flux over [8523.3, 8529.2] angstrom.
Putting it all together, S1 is 12.7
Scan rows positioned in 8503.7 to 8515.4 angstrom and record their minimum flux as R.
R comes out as 12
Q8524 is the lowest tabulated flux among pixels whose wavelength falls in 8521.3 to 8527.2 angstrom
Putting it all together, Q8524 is 12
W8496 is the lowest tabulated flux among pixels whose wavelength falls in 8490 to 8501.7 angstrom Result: 11.9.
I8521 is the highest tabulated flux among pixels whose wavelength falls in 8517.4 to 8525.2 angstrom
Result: 12.8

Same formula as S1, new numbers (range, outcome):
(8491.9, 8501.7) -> 13.2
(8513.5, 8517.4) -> 12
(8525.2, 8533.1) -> 12.7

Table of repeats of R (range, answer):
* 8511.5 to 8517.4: 11.1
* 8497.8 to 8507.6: 12.1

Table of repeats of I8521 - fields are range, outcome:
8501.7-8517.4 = 13.6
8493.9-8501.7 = 14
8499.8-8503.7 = 13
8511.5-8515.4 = 13.4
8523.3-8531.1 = 12.9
